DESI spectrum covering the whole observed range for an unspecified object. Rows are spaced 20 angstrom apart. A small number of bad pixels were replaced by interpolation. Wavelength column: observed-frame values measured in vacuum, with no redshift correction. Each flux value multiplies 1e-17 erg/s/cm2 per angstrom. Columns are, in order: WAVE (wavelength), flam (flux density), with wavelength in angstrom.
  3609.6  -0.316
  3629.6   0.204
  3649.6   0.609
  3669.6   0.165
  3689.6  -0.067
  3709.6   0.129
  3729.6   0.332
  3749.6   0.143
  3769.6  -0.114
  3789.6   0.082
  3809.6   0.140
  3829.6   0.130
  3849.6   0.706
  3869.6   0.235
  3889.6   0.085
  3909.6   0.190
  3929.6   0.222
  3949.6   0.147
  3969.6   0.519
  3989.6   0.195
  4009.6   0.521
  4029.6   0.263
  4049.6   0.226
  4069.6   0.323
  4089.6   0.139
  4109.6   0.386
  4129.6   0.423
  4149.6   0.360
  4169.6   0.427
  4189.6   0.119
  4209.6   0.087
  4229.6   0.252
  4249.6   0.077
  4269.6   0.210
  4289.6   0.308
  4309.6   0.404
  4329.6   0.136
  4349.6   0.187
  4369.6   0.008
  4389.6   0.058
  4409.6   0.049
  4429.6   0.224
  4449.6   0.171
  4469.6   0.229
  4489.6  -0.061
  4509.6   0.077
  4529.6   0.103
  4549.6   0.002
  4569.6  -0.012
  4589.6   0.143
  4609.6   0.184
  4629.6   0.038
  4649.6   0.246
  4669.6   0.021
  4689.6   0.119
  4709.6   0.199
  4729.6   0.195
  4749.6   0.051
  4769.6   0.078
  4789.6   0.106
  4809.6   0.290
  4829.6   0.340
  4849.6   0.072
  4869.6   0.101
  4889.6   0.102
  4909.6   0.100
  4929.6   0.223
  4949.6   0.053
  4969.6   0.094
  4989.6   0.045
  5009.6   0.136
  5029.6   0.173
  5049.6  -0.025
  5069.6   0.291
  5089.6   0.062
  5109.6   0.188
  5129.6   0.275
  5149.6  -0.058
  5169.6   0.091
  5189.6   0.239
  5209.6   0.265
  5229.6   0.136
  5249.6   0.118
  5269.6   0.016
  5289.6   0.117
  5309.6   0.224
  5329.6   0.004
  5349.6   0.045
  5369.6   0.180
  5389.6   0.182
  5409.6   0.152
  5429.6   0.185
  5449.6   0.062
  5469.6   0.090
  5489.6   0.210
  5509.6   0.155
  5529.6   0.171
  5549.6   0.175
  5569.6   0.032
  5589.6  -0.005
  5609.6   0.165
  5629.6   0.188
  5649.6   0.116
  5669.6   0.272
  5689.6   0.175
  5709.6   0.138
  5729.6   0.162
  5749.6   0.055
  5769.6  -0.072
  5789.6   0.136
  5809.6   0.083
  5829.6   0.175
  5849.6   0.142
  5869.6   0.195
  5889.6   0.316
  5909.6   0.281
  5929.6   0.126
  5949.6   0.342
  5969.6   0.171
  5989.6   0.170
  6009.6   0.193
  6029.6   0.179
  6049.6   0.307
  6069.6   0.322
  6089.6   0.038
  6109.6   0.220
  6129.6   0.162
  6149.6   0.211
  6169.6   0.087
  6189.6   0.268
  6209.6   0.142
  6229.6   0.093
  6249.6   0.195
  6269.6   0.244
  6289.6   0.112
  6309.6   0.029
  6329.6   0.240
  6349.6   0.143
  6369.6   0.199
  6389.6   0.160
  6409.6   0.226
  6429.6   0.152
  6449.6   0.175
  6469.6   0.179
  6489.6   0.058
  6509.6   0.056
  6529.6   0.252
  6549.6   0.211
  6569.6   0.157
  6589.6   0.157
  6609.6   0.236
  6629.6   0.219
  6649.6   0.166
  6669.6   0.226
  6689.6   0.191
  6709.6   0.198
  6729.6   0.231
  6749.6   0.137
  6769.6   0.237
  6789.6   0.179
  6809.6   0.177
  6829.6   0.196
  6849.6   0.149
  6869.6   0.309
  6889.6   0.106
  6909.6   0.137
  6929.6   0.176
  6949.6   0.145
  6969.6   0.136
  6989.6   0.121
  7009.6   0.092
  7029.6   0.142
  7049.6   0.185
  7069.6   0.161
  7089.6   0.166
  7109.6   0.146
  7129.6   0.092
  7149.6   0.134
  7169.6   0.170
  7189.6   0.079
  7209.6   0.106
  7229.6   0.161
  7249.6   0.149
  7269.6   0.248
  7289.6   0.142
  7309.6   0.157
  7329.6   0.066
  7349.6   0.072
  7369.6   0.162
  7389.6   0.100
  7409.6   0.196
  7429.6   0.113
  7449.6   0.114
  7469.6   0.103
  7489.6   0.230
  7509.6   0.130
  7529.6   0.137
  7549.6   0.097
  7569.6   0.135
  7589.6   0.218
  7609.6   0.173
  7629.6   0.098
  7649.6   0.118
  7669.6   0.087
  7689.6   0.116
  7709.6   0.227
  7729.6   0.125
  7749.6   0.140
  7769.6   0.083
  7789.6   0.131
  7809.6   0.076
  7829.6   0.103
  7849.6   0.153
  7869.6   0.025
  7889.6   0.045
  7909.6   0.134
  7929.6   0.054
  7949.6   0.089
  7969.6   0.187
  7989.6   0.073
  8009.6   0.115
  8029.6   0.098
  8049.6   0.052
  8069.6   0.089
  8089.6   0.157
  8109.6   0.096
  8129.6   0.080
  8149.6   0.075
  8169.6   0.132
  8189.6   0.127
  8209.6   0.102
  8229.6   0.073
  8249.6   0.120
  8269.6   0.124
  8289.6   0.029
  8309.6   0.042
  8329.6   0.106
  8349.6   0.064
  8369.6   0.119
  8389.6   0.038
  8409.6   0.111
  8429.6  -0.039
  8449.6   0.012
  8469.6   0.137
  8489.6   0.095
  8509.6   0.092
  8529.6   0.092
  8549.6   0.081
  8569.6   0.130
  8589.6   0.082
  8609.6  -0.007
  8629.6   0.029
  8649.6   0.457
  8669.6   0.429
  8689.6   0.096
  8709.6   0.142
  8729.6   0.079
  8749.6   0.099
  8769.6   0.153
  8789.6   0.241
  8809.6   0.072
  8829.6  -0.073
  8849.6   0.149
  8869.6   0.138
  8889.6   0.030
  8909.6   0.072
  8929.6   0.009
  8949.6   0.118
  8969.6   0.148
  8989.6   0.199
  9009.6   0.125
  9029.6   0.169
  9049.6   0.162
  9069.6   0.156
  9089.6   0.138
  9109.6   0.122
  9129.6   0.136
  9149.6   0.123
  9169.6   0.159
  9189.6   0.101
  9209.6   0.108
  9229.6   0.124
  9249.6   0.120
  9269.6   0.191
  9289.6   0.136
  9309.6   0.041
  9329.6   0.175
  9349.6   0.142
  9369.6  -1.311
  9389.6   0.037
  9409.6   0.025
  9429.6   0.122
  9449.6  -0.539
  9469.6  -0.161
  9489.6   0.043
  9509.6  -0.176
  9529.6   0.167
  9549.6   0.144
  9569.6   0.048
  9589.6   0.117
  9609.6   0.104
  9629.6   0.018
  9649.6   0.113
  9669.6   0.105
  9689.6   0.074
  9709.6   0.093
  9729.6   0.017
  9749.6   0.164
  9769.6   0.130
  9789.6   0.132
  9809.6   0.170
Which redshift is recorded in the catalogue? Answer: 1.32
